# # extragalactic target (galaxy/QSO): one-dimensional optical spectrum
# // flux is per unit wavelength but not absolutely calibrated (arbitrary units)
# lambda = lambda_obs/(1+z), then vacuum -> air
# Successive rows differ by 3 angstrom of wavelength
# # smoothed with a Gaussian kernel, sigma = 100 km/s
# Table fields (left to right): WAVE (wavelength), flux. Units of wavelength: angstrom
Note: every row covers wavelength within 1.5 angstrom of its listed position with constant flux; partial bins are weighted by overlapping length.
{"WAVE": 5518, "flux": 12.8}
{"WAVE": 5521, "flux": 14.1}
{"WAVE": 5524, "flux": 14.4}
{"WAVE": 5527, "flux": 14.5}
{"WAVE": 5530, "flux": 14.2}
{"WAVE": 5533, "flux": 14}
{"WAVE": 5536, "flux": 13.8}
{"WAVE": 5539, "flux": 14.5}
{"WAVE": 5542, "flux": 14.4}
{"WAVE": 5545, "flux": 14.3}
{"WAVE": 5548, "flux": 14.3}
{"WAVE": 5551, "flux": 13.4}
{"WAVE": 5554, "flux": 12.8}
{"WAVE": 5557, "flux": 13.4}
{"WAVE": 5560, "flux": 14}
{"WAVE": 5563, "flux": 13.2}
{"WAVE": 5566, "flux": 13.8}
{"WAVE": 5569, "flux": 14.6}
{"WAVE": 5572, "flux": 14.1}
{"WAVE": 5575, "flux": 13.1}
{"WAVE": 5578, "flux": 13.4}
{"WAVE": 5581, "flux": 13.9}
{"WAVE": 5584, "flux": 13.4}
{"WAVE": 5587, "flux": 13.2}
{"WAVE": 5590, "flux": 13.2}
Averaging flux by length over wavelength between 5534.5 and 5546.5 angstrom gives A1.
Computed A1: 14.2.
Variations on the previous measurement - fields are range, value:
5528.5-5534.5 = 14.1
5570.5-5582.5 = 13.6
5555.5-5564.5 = 13.5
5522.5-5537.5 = 14.2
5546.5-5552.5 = 13.9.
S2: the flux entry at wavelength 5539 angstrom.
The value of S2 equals 14.5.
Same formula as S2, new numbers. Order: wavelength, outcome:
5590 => 13.2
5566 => 13.8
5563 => 13.2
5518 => 12.8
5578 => 13.4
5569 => 14.6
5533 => 14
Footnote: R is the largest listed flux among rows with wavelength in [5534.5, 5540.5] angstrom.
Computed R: 14.5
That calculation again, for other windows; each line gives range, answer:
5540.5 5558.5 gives 14.4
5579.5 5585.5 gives 13.9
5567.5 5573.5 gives 14.6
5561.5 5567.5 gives 13.8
